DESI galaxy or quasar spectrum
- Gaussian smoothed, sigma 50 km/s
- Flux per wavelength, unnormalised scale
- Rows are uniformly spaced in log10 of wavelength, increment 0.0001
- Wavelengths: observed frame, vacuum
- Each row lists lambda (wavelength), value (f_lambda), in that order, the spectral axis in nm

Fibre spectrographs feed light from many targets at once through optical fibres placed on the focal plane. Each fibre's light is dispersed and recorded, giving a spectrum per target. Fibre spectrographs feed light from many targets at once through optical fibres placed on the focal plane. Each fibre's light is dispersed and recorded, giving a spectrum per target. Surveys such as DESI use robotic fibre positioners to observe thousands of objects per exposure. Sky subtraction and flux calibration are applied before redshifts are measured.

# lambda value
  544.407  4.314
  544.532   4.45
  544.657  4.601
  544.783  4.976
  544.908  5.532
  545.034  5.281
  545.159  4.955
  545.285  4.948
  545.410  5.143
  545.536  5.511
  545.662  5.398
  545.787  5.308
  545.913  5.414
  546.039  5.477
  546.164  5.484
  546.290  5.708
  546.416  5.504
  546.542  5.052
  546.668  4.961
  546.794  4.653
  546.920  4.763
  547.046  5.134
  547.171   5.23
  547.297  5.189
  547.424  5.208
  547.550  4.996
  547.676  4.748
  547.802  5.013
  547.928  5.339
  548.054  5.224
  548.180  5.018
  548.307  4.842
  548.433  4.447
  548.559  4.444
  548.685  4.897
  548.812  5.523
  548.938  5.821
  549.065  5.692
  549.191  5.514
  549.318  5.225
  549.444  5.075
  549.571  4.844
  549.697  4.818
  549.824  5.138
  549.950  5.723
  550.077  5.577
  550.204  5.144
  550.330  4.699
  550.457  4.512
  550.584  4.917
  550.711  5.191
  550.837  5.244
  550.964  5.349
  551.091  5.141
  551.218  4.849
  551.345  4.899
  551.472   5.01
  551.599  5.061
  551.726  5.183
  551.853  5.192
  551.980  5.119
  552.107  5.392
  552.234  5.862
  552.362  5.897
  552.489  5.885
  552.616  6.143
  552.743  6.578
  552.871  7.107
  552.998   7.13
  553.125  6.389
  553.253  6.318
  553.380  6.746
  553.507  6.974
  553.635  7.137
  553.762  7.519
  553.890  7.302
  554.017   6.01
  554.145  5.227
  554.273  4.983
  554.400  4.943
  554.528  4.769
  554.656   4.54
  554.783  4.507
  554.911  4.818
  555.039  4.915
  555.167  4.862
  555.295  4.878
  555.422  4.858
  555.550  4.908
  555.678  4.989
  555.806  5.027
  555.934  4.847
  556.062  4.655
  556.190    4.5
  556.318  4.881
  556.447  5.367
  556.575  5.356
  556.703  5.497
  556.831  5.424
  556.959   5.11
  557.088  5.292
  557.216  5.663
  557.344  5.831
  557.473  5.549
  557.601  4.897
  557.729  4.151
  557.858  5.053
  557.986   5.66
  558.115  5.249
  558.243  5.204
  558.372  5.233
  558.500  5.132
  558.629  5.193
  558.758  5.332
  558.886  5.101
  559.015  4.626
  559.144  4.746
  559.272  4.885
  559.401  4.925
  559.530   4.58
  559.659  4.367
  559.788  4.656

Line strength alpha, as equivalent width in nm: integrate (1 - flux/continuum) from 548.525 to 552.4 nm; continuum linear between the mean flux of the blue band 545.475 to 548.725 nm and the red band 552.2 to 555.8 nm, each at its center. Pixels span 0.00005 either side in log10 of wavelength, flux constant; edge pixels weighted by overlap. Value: 0.17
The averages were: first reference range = 5.12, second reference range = 5.78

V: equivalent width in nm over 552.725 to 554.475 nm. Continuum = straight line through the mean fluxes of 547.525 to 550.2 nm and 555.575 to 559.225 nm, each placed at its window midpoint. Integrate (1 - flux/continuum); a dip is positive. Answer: -0.45 nm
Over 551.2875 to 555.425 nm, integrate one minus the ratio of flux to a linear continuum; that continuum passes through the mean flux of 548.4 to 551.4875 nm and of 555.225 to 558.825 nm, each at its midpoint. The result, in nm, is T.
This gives -0.48 nm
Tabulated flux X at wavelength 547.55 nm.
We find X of 4.996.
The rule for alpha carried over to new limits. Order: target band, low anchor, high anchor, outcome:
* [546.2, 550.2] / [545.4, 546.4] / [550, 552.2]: 0.11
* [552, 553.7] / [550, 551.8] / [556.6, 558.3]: -0.42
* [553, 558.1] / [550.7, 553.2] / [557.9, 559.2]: -0.03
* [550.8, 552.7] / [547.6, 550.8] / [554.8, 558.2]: -0.10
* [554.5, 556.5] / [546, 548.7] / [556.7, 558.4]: 0.15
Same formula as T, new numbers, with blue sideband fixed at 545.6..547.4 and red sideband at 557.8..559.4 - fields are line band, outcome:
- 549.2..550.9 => 0.03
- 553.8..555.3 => -0.01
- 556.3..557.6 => -0.07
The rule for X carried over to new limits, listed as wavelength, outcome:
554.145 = 5.227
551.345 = 4.899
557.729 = 4.151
